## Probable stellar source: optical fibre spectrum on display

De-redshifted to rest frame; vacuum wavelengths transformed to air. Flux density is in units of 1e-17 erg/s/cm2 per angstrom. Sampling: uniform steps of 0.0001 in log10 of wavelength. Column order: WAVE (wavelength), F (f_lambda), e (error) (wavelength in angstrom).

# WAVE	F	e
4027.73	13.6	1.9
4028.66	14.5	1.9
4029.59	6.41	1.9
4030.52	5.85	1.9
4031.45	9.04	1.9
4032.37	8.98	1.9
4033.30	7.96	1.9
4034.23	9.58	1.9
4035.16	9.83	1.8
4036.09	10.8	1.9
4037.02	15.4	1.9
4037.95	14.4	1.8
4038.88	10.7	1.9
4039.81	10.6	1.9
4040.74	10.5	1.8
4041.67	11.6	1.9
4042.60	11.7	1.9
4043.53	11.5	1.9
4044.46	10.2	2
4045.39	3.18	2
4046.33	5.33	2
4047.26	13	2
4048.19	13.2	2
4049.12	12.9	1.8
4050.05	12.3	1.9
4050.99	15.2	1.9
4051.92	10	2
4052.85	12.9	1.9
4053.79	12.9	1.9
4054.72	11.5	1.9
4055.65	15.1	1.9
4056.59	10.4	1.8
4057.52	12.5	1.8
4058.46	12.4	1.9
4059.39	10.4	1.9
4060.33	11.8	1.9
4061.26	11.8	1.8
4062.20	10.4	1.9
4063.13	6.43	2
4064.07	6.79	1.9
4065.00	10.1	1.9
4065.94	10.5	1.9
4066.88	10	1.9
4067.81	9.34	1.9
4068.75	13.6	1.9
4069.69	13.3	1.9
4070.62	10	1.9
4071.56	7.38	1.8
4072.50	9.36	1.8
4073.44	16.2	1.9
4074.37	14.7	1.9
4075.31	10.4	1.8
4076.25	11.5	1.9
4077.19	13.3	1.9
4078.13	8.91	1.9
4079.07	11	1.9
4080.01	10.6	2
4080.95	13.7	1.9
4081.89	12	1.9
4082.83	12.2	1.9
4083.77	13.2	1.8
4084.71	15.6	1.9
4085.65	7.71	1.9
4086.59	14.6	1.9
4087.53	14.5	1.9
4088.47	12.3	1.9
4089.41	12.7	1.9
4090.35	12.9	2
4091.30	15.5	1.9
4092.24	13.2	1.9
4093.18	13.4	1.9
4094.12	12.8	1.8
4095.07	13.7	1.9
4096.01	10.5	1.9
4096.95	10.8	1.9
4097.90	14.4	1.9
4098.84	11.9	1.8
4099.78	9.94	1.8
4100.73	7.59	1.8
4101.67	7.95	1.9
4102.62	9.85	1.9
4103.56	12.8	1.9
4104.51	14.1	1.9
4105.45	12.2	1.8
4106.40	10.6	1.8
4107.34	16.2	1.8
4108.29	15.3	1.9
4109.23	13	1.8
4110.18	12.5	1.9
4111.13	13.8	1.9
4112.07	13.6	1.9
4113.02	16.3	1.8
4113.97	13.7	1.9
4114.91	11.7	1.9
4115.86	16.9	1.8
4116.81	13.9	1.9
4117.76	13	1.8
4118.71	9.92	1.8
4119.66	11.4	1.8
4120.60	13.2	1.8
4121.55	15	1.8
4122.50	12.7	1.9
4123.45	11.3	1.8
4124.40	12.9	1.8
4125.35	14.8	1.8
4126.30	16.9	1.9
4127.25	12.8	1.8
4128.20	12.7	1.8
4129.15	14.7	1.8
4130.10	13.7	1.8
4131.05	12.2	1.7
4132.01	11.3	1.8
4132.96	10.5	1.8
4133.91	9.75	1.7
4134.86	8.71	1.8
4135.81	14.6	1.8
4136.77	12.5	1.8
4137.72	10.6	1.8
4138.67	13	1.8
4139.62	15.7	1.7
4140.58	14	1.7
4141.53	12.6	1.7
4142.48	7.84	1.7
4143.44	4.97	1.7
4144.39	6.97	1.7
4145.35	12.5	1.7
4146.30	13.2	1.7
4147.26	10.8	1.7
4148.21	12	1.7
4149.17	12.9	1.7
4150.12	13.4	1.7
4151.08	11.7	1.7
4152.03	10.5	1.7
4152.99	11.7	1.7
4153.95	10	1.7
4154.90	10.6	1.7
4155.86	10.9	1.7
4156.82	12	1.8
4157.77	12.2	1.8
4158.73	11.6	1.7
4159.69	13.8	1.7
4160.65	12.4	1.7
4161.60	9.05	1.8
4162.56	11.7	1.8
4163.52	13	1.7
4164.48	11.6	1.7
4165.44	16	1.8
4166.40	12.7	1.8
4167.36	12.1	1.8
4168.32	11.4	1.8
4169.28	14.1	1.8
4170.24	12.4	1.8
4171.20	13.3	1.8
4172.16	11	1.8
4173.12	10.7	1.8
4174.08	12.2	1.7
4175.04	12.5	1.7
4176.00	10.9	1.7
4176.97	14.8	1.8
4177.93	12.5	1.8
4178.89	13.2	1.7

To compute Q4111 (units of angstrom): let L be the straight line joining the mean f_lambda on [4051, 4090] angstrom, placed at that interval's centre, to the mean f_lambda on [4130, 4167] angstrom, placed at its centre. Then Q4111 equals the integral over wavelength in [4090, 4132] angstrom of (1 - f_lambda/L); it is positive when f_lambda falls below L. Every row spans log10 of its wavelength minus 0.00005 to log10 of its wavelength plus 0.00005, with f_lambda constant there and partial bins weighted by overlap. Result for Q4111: -4.6 angstrom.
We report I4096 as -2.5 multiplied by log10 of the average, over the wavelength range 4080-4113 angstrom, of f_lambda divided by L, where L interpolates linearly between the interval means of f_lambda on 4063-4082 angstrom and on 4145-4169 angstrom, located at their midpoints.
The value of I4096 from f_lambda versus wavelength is -0.12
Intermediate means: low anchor 11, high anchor 12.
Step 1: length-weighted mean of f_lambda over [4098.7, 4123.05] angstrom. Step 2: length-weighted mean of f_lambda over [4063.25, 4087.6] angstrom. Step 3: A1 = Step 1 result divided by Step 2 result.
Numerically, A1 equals 1.11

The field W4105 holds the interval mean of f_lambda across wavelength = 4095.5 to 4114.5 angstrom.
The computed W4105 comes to 12.4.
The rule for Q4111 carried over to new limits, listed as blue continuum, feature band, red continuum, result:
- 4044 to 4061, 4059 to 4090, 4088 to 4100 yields 1.75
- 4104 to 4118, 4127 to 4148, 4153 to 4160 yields 1.48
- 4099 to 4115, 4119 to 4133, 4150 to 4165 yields -1.14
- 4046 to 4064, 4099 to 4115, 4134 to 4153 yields -1.29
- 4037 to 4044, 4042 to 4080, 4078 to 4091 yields 3.21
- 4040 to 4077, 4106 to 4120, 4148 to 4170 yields -2.25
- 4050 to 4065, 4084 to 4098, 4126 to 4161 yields -1.70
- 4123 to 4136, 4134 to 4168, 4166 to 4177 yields 1.97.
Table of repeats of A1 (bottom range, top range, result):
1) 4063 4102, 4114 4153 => 1.05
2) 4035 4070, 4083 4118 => 1.15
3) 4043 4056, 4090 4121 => 1.12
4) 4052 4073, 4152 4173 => 1.11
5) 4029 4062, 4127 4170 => 1.08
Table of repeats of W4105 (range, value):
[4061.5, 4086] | 11.1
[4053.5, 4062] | 12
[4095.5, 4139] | 12.6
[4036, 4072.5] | 11.1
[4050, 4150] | 12.1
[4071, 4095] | 12.4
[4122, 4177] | 12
